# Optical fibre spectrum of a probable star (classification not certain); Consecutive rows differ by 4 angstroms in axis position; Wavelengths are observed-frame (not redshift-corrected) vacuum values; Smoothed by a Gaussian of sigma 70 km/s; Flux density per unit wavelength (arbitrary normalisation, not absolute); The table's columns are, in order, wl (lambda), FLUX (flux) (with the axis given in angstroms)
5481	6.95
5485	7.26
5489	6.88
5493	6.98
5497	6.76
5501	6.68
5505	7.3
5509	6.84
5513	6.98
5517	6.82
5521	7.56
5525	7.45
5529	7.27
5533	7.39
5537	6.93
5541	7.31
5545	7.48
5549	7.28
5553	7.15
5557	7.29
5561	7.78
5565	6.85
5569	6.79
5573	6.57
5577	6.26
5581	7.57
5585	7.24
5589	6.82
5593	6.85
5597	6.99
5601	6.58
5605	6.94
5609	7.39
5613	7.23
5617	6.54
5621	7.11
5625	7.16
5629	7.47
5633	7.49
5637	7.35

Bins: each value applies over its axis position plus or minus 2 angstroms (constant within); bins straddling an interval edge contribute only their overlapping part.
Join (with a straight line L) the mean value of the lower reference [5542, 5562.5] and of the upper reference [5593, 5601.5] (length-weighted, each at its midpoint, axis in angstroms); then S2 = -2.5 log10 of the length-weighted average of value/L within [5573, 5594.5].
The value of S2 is 0.01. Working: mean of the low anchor 7.38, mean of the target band 6.92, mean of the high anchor 6.84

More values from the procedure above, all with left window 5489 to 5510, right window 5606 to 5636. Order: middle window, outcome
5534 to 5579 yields 0.00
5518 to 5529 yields -0.07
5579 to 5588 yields -0.03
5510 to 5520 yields 0.00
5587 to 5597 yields 0.04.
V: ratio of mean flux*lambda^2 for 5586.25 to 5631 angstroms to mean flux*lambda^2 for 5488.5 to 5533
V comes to 1.03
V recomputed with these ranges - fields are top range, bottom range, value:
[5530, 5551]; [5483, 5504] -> 1.07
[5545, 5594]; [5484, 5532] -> 1.02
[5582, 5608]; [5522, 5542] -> 0.98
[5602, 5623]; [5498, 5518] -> 1.05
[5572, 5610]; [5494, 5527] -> 1.01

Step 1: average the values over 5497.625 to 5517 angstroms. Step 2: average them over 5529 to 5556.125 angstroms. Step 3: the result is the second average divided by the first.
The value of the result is 1.05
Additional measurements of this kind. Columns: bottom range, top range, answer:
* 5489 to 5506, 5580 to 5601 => 1.02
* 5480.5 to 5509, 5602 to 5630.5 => 1.02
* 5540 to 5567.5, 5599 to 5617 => 0.96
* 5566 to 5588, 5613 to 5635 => 1.04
